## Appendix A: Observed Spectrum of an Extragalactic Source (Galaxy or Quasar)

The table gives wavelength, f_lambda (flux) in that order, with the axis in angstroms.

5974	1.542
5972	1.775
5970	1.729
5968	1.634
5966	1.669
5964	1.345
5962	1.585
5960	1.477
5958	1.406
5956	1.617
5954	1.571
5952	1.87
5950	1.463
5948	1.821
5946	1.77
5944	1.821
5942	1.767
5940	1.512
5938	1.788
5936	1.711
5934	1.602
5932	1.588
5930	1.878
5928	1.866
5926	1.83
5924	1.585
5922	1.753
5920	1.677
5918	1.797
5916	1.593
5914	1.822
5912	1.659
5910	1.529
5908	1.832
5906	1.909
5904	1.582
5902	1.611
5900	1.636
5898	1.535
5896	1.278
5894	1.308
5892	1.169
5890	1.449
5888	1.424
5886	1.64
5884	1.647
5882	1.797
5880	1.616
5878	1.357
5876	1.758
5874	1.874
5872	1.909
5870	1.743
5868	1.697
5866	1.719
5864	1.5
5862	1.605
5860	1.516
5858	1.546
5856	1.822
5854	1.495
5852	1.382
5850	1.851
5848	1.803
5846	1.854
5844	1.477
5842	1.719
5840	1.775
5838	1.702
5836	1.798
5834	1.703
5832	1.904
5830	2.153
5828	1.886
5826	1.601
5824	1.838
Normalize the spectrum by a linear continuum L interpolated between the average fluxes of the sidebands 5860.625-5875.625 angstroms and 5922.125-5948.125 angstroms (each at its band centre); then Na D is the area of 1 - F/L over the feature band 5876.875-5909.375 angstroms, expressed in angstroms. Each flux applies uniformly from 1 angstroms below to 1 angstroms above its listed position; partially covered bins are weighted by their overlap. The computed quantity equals 3.3 angstroms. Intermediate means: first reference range 1.72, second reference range 1.73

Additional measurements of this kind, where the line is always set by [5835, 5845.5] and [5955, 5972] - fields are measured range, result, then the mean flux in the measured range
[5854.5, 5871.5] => 0.3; 1.65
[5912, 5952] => -2.9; 1.72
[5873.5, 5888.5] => 0.2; 1.64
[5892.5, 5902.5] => 1.2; 1.45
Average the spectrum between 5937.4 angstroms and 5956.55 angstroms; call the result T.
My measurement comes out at 1.7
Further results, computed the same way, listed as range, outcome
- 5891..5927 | 1.62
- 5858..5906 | 1.59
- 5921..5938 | 1.73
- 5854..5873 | 1.66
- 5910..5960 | 1.69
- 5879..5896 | 1.49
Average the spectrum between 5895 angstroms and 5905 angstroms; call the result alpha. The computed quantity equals 1.53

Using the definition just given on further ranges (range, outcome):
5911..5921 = 1.71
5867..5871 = 1.72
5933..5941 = 1.65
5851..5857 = 1.57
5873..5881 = 1.65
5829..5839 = 1.85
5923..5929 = 1.76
